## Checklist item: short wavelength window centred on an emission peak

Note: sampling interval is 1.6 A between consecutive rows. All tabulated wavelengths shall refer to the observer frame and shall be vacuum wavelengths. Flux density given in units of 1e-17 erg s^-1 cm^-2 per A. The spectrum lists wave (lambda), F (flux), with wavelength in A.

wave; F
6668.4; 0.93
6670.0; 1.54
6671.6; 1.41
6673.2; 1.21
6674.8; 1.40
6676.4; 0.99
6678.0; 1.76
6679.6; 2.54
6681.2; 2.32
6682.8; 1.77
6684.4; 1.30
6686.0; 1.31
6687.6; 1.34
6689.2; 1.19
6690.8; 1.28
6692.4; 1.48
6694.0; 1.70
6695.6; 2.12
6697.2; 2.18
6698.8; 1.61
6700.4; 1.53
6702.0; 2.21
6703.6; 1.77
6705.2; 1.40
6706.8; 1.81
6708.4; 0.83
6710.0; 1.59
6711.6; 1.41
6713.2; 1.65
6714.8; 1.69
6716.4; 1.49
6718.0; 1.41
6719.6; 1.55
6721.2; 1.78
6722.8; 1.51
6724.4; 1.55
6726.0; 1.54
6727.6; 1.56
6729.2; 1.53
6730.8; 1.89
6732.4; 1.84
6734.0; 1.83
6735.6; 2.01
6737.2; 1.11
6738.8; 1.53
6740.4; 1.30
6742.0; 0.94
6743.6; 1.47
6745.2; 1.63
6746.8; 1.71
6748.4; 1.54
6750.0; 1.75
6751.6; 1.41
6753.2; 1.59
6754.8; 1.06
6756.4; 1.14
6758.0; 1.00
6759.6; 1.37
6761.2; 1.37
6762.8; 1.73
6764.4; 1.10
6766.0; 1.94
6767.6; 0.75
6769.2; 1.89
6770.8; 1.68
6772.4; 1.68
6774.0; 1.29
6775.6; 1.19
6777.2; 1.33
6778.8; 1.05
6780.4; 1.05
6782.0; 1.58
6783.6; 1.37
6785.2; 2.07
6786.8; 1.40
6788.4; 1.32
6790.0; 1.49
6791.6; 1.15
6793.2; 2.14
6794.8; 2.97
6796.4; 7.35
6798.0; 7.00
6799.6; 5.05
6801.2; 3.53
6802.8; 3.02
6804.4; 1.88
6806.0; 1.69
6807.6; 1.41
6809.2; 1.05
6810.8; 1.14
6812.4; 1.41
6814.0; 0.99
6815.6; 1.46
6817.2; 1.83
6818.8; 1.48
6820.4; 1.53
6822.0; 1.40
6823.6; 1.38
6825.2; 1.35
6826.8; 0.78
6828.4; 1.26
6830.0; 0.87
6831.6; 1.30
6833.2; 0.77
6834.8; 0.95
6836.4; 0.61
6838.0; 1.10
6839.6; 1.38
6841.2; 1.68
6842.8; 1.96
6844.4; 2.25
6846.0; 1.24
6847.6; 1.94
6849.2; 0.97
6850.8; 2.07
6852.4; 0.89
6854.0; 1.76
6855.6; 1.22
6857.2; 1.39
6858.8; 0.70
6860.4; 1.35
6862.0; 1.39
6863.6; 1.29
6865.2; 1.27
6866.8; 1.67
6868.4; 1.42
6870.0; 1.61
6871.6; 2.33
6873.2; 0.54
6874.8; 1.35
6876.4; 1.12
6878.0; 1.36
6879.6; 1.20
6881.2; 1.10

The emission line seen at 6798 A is H-beta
